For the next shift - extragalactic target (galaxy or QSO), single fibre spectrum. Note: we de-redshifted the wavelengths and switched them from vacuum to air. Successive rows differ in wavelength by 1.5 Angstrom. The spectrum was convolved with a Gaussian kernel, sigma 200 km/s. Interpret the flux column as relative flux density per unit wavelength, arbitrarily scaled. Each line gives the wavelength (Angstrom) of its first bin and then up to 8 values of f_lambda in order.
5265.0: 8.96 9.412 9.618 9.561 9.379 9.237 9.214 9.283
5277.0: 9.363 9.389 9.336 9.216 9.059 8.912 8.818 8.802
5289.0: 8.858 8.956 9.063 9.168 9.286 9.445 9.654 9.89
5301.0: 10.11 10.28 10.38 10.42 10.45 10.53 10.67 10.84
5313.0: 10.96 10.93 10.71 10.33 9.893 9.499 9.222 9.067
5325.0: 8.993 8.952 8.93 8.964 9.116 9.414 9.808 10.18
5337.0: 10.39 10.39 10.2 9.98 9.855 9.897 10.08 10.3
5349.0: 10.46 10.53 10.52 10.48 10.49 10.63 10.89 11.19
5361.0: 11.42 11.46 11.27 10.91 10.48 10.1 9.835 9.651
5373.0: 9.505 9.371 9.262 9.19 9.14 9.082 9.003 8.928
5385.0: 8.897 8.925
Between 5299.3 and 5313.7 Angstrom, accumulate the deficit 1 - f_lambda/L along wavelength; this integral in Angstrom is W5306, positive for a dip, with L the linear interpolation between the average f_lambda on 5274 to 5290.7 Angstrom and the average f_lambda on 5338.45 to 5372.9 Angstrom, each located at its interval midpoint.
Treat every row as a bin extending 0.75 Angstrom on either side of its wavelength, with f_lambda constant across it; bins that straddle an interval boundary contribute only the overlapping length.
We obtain -1.4 Angstrom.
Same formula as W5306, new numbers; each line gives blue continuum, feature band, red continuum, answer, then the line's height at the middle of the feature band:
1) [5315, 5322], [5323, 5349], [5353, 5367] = 1.8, 10.4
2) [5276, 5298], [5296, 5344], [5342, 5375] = -1.1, 9.73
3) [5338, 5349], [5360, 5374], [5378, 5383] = -1.5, 9.45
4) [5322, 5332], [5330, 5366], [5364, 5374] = -3.0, 9.59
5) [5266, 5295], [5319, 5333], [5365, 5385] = 0.3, 9.36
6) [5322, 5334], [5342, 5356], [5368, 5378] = -1.5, 9.32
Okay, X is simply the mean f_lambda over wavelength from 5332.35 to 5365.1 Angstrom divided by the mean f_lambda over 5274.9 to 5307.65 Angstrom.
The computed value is 1.1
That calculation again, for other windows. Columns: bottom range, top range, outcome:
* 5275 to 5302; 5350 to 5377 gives 1.13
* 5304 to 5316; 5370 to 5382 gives 0.87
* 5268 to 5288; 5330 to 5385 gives 1.09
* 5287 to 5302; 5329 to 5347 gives 1.06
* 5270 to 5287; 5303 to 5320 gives 1.15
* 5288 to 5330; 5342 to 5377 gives 1.06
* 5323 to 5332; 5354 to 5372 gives 1.19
